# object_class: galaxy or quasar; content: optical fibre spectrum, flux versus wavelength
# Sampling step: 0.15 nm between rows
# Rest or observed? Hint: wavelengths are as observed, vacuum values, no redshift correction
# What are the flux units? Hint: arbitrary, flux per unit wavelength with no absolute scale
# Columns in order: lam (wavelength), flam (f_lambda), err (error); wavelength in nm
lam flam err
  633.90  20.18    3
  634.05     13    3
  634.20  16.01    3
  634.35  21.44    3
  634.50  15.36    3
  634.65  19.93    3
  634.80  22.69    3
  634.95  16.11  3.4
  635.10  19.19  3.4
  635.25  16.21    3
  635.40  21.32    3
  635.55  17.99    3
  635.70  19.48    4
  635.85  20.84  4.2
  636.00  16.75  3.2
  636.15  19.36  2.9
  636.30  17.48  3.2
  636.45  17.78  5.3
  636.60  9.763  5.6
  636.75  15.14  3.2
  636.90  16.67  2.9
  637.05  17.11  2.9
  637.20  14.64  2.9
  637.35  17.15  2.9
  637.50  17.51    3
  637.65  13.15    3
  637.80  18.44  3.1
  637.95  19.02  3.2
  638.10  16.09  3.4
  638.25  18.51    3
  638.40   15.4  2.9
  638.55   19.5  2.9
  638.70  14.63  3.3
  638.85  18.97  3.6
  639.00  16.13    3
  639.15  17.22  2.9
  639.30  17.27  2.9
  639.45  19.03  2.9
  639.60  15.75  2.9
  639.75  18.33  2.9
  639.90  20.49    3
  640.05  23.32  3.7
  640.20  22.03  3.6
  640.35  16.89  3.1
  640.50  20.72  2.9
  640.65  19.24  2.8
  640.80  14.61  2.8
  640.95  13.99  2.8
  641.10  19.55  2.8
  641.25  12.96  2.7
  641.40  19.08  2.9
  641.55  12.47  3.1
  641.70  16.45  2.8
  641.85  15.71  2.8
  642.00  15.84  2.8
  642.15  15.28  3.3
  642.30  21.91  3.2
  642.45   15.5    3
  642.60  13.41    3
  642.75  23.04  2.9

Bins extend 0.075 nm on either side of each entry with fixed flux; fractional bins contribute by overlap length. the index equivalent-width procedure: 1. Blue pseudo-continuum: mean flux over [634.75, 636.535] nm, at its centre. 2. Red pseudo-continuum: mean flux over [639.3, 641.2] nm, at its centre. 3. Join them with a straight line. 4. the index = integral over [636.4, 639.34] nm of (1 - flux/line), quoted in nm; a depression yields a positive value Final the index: 0.33 nm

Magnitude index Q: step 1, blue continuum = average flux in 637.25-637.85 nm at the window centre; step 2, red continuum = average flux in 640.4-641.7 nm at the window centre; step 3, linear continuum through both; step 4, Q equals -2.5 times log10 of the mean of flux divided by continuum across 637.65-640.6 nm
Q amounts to -0.11 mag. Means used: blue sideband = 16.4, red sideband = 16.6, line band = 18.2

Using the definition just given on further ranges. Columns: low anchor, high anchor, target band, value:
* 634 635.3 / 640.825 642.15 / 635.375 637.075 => 0.00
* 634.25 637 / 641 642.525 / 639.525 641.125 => -0.11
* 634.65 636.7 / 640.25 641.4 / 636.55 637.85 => 0.15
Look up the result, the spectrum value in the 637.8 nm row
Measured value 18.44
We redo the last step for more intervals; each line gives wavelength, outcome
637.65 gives 13.15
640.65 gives 19.24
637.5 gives 17.51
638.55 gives 19.5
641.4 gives 19.08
